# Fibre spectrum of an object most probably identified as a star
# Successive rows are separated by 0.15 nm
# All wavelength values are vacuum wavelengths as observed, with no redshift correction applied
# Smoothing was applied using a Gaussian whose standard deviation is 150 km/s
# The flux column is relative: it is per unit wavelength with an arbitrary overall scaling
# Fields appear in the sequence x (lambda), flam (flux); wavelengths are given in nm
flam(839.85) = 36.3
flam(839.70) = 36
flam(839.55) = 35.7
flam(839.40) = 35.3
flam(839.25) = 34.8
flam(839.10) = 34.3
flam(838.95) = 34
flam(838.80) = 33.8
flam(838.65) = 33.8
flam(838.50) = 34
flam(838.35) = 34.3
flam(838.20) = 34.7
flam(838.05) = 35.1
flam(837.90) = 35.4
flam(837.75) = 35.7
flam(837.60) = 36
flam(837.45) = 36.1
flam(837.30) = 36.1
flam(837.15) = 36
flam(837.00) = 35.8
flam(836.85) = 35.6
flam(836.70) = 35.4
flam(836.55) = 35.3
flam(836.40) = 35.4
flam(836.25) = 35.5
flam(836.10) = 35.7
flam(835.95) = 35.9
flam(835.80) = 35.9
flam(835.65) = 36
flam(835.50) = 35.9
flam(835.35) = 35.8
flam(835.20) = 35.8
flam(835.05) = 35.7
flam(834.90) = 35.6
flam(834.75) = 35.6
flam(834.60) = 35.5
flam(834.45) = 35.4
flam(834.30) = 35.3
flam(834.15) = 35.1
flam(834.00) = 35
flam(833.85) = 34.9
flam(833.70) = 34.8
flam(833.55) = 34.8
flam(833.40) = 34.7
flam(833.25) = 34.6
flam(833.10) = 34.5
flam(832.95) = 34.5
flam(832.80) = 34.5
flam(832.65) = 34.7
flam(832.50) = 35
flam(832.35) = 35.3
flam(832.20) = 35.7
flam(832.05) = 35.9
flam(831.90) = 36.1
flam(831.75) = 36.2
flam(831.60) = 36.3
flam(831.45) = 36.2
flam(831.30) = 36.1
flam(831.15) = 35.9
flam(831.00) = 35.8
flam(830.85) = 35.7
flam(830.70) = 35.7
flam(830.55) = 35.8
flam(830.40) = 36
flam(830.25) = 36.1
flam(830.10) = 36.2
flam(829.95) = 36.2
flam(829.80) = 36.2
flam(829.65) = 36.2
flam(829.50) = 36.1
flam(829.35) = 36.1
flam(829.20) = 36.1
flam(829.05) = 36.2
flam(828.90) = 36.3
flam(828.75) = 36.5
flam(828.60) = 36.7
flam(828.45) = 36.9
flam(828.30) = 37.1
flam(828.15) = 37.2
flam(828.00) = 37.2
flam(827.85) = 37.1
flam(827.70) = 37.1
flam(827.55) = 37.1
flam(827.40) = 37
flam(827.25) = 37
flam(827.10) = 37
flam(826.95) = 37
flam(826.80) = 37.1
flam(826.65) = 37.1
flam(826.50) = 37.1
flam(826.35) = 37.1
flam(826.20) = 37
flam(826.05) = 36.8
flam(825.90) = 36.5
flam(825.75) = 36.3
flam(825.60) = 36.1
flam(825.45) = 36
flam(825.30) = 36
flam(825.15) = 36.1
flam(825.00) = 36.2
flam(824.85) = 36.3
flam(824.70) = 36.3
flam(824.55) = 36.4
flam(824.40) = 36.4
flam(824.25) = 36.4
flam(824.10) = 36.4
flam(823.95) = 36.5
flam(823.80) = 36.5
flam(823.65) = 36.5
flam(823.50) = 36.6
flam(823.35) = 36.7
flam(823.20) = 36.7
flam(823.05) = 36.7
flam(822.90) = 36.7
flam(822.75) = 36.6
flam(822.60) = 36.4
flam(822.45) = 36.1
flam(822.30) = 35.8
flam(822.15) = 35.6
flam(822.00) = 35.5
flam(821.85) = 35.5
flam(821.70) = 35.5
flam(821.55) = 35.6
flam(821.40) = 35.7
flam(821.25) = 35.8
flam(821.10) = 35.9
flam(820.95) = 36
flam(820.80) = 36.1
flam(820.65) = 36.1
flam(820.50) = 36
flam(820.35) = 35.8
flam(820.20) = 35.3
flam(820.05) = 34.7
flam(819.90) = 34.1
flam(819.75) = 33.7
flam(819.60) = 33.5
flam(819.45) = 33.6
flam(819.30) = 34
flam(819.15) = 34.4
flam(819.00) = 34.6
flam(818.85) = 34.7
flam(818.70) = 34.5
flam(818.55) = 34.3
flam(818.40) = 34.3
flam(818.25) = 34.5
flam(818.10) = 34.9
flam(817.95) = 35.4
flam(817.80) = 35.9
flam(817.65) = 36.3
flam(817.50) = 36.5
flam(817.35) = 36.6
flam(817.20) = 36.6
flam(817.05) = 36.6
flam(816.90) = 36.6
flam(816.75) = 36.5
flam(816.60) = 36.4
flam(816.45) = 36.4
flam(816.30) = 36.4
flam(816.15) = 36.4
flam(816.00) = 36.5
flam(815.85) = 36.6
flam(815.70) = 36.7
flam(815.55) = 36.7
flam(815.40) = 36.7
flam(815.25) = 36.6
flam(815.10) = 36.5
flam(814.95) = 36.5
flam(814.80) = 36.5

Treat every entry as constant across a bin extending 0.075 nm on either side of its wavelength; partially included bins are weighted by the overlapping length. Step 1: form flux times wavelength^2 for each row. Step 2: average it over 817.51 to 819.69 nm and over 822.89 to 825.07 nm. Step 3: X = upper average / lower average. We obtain 1.1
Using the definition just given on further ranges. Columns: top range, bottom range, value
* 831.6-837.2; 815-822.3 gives 1.03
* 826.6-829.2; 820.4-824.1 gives 1.04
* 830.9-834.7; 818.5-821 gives 1.05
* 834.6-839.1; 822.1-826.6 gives 1.00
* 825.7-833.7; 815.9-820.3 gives 1.05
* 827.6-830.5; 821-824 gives 1.03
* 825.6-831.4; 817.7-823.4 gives 1.05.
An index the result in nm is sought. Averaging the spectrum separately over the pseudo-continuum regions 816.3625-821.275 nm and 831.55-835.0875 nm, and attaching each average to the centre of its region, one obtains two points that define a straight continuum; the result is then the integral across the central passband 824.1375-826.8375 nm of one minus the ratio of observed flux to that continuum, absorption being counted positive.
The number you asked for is -0.09 nm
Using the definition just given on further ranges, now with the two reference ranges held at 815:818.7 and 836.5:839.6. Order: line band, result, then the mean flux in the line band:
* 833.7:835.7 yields -0.01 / 35.5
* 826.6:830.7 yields -0.12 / 36.6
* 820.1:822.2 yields 0.01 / 35.7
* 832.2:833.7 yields 0.02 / 34.8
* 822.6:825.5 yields -0.05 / 36.4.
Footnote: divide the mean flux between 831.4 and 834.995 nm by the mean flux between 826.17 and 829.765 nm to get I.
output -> 0.96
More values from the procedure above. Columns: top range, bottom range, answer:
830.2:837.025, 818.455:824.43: 1.00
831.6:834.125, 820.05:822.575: 0.98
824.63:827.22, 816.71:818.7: 1.02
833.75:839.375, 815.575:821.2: 0.99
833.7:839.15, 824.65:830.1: 0.96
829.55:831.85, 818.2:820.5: 1.05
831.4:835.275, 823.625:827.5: 0.96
